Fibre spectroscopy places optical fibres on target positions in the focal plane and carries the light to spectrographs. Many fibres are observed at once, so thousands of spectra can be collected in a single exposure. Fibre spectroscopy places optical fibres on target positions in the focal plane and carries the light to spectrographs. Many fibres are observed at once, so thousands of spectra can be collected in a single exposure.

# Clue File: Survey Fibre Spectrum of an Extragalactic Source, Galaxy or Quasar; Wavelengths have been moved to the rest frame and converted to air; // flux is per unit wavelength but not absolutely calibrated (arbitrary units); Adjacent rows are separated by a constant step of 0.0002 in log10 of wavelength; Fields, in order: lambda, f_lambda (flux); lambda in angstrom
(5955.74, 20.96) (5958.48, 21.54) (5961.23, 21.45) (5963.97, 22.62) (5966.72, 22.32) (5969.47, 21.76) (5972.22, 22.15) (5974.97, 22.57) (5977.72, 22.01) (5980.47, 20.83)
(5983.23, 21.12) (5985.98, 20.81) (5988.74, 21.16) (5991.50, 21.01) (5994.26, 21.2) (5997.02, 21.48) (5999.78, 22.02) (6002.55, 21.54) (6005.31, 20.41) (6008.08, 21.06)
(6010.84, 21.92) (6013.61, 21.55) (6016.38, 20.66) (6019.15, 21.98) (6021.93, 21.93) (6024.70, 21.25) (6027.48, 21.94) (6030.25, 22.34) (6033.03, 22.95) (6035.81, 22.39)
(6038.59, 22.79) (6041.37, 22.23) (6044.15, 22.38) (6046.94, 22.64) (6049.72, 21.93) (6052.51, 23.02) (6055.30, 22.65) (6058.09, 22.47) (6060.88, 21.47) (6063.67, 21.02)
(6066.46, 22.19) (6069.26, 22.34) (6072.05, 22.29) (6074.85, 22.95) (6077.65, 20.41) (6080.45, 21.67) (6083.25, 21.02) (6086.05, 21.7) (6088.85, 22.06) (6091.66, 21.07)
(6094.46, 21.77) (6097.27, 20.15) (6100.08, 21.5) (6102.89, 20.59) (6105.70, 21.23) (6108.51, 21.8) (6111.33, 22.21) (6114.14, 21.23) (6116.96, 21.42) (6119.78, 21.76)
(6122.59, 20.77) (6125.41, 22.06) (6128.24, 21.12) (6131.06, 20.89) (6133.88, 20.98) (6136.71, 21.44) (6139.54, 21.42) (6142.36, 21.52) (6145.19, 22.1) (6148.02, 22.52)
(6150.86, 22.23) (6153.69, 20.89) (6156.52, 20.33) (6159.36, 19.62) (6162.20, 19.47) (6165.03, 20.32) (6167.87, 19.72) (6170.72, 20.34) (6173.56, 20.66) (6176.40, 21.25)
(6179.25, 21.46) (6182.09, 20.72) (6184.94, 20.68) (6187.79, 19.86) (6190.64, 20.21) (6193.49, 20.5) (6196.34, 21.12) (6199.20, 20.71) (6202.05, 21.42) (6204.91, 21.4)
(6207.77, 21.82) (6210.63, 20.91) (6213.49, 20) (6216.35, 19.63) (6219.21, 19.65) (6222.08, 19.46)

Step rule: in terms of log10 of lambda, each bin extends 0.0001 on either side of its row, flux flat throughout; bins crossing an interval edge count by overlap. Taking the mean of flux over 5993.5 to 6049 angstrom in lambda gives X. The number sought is 21.8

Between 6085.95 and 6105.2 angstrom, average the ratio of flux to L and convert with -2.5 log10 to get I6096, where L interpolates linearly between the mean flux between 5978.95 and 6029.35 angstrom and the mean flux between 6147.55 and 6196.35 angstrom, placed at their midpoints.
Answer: -0.01 mag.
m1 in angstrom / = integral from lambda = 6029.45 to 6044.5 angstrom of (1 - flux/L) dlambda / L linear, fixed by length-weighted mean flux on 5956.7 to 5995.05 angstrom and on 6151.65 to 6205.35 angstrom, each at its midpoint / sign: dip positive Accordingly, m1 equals -0.9 angstrom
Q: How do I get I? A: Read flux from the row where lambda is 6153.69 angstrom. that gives 20.89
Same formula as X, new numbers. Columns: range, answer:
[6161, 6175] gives 20.1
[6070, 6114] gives 21.5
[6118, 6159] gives 21.4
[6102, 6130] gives 21.4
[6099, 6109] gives 21.2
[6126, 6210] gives 20.9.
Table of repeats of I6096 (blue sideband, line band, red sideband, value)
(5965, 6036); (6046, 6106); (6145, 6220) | -0.025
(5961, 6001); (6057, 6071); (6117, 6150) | -0.017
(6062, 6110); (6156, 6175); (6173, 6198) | 0.044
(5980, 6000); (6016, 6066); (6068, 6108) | -0.040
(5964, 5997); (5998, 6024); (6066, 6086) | 0.010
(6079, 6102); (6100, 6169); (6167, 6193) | -0.010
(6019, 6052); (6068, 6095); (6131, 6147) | 0.009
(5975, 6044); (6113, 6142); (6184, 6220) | -0.015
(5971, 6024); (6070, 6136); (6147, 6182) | -0.023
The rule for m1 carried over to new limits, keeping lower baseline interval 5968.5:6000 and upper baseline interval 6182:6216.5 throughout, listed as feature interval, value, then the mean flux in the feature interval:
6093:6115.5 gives -0.3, 21.3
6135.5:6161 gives -0.5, 21.3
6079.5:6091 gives -0.2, 21.6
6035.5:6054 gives -1.1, 22.5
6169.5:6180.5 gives -0.1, 20.9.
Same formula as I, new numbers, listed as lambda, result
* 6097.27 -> 20.15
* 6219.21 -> 19.65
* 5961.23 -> 21.45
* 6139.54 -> 21.42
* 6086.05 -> 21.7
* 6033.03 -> 22.95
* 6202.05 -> 21.42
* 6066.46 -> 22.19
